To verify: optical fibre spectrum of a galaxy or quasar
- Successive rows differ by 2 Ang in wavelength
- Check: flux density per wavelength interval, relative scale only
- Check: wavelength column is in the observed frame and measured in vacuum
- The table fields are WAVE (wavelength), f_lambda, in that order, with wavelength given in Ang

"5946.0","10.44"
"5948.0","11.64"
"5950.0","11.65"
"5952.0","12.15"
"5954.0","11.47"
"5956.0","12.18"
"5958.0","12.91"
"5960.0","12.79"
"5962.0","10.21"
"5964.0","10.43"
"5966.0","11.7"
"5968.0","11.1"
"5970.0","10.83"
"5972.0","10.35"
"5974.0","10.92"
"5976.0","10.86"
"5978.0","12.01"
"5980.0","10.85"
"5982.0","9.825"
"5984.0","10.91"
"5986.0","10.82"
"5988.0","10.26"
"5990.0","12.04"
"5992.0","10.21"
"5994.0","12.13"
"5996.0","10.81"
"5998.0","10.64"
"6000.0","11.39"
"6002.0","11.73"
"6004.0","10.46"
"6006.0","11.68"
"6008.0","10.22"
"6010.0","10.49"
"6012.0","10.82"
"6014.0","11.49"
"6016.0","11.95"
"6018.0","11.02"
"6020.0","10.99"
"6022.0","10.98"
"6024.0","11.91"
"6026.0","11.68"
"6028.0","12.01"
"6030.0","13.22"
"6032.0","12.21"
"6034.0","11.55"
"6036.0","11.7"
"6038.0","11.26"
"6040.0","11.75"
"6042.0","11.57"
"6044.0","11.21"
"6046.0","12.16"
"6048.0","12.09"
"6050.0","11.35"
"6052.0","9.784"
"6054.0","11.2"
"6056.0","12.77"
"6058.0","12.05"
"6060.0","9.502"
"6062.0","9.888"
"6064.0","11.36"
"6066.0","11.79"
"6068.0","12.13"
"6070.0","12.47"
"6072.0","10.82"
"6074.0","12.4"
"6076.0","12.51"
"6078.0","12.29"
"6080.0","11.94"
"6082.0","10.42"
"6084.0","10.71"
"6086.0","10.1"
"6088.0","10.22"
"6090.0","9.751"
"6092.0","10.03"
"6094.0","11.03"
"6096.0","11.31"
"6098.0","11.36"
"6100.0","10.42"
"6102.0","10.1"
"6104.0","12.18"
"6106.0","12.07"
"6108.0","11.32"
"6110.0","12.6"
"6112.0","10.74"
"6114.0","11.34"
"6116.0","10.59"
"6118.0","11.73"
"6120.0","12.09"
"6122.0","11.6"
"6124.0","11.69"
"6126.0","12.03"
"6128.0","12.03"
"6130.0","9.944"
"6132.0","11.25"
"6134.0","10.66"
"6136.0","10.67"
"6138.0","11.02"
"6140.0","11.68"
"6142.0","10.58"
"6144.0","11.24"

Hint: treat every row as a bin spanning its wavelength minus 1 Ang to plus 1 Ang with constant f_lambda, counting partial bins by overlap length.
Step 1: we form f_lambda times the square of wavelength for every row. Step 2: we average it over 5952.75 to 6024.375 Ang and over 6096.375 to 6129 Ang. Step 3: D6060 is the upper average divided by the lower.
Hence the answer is 1.1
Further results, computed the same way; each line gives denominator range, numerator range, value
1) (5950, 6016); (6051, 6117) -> 1.04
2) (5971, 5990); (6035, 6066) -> 1.07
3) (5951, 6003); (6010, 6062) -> 1.04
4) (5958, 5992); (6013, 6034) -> 1.08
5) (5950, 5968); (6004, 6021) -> 0.96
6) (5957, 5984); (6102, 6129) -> 1.10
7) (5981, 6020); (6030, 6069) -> 1.06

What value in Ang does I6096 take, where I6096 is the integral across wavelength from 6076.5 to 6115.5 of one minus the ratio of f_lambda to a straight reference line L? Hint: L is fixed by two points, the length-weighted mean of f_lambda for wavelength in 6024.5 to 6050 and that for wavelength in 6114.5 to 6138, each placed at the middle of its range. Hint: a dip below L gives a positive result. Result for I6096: 1.4 Ang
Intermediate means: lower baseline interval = 11.8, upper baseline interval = 11.3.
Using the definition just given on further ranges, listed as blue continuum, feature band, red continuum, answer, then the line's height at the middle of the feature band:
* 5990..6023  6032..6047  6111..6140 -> -0.7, 11.1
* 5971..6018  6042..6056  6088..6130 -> -0.4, 11.1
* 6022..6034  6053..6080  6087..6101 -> -1.1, 11.2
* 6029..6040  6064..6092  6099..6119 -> 0.7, 11.6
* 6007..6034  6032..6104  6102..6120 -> 1.5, 11.5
